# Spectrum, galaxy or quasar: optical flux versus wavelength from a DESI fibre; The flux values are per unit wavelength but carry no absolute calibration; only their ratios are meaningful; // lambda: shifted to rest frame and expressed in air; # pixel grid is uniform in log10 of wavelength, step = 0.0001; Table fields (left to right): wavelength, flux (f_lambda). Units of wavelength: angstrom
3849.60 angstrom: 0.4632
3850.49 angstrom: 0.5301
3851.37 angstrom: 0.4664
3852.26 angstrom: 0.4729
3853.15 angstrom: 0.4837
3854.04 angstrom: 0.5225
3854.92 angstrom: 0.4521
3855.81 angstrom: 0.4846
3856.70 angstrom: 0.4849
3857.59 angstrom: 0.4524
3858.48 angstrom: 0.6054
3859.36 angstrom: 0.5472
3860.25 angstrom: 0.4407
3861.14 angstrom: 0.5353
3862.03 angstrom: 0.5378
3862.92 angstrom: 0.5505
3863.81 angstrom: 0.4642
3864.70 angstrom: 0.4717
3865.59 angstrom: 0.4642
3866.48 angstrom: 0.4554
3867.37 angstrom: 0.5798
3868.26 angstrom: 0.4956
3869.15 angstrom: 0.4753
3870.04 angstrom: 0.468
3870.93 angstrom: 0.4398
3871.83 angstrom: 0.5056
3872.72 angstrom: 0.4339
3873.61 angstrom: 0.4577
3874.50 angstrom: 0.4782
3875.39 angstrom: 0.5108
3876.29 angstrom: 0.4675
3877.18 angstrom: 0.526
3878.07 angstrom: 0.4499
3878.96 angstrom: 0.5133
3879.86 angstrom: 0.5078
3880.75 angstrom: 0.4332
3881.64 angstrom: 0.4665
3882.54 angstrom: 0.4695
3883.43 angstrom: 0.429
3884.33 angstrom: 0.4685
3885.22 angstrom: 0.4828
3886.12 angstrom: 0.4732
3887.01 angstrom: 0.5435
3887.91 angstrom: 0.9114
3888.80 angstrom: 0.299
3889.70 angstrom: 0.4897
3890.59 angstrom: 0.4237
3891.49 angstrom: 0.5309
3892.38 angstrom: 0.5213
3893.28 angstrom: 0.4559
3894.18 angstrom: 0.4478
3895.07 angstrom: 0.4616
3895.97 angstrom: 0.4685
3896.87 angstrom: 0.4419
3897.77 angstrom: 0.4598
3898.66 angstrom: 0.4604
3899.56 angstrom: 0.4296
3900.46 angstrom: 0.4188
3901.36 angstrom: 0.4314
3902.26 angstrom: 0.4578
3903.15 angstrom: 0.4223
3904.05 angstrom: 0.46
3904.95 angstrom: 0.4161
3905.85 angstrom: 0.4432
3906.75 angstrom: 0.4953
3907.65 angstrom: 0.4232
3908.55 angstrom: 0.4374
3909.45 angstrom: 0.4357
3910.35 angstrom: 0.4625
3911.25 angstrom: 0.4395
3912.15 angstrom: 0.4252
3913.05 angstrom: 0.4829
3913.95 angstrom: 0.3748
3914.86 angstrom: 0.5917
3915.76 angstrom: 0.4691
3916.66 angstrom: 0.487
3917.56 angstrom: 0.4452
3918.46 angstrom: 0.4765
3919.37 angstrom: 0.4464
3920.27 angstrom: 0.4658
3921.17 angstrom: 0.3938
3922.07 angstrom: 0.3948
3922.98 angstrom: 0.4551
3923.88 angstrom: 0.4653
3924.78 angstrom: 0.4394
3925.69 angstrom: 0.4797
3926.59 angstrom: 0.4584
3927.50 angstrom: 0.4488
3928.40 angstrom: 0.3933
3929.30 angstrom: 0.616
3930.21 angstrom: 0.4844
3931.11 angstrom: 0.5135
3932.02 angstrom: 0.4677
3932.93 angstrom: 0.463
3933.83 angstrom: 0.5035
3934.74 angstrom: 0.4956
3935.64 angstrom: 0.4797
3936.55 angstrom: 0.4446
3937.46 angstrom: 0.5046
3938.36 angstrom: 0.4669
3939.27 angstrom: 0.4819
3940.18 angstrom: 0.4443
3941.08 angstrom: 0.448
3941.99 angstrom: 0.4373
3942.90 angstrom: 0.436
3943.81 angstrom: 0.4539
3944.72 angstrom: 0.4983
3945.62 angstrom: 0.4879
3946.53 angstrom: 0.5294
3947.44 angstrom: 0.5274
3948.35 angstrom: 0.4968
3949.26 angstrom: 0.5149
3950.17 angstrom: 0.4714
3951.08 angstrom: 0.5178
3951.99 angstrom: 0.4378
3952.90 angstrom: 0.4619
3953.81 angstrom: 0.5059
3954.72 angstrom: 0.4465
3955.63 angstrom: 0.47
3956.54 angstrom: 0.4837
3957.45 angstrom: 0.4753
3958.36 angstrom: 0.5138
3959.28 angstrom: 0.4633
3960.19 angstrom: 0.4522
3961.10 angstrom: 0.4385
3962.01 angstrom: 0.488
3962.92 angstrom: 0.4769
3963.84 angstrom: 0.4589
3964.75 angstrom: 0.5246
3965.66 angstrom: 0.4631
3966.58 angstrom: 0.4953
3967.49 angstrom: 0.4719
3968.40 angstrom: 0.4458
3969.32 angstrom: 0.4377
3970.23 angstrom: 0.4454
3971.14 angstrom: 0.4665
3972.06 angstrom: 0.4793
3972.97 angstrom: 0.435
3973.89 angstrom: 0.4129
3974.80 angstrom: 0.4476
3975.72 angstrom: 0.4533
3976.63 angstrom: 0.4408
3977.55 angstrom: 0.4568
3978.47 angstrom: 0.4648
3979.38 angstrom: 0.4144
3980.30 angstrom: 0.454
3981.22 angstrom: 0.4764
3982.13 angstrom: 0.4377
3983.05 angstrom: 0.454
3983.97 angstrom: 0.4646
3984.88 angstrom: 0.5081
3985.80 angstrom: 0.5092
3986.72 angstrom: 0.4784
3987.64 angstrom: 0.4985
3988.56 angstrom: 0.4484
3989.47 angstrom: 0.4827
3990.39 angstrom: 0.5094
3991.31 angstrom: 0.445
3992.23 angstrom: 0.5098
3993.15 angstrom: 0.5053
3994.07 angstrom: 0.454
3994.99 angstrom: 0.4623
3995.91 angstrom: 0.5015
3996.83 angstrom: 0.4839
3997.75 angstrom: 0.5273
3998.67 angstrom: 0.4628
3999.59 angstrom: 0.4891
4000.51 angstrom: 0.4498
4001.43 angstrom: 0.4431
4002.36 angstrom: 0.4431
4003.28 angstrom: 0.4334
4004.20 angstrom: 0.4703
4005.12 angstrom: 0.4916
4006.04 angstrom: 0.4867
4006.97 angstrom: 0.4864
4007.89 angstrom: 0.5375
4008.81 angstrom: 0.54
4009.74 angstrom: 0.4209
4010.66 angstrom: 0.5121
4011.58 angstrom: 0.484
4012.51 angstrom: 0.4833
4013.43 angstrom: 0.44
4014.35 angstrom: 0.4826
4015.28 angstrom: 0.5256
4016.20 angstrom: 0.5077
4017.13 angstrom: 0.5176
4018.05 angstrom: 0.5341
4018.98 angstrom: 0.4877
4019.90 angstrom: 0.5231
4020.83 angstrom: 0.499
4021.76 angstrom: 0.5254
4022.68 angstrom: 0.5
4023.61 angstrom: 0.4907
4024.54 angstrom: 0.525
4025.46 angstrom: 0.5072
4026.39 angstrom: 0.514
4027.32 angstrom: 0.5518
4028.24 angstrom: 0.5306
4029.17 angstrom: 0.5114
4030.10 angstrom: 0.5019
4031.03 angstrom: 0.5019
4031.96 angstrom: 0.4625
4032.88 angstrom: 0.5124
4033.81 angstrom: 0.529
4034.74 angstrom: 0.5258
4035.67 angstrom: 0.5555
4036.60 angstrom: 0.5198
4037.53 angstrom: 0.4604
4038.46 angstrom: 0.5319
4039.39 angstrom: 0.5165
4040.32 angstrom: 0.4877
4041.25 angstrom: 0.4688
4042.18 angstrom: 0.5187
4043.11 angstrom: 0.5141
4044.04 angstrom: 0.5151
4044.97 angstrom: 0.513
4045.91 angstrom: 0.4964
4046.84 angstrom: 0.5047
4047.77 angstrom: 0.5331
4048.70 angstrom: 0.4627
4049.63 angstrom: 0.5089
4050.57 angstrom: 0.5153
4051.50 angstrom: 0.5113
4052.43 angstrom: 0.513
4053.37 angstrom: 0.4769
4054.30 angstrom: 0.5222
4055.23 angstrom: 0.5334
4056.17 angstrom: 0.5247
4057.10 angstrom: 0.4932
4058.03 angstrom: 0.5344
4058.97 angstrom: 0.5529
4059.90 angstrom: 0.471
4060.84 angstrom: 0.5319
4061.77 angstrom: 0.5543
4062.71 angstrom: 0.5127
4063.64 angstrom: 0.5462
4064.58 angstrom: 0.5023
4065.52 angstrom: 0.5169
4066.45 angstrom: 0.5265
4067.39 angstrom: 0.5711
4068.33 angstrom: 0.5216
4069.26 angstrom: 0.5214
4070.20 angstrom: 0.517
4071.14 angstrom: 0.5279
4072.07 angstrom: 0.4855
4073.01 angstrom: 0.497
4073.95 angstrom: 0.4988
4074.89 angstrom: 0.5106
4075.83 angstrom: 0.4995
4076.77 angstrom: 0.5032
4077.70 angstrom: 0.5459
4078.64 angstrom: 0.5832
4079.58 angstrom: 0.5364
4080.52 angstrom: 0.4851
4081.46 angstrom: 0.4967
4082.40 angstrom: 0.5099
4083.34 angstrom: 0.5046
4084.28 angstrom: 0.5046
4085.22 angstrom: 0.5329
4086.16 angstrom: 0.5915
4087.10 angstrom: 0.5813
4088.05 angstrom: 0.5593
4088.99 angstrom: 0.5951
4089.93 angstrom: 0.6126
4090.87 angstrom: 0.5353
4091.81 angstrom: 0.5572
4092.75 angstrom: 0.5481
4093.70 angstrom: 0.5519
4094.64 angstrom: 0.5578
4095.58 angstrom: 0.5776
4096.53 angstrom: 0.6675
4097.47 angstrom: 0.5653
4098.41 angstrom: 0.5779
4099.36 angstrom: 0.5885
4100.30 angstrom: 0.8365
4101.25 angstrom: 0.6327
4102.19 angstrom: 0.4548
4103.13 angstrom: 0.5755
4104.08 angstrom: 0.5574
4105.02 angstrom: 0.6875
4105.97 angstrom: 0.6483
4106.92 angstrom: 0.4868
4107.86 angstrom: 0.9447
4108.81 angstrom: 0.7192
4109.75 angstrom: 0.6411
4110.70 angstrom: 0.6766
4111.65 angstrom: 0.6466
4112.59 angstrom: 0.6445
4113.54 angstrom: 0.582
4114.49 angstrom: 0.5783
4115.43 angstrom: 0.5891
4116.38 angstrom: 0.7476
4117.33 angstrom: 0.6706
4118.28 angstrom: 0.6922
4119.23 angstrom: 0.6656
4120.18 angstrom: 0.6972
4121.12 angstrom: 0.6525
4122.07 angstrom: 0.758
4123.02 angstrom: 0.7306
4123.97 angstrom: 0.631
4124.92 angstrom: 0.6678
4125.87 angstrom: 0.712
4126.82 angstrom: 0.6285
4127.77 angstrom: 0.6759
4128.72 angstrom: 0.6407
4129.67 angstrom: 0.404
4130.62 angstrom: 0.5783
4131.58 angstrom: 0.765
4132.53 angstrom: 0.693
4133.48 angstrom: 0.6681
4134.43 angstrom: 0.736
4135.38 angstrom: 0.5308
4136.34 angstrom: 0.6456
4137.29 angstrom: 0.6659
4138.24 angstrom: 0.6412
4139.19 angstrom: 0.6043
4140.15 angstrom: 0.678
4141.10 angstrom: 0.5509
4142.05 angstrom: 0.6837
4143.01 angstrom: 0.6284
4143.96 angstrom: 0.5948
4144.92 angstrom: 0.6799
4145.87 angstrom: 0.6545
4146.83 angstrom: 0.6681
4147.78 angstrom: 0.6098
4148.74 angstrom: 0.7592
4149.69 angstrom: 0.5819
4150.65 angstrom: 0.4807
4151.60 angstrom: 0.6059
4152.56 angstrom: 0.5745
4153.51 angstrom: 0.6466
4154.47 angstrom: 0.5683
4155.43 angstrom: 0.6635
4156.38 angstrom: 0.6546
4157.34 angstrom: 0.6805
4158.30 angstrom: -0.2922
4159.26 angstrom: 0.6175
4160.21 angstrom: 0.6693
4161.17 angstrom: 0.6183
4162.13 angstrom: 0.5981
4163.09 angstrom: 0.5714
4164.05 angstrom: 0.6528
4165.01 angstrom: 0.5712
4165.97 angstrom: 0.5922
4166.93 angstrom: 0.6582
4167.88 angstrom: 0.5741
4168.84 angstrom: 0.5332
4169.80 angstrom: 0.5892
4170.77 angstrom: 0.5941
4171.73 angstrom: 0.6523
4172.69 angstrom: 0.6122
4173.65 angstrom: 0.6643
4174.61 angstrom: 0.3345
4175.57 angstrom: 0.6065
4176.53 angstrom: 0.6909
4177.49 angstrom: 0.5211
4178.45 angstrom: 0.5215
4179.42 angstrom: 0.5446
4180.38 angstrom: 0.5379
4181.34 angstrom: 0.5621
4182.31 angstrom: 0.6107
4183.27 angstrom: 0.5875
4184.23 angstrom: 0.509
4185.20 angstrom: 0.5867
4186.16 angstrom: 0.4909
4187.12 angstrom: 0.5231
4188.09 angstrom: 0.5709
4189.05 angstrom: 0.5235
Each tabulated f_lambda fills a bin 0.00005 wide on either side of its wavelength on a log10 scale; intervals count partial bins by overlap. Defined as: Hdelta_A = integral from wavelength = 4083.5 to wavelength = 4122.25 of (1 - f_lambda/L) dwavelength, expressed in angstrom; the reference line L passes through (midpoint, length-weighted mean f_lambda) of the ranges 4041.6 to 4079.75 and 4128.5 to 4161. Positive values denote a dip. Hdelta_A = -4.04 angstrom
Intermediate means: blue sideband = 0.517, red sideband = 0.604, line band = 0.62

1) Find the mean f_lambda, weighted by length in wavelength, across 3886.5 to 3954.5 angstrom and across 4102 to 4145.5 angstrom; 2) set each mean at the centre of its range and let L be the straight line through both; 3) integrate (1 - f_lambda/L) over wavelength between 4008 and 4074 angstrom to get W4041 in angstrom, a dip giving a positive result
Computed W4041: 7.4 angstrom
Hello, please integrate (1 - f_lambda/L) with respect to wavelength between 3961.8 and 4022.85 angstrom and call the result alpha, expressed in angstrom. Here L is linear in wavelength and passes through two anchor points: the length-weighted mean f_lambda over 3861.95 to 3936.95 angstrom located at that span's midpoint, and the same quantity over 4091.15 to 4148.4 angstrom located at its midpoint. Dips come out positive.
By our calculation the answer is 7.3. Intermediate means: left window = 0.471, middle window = 0.477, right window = 0.639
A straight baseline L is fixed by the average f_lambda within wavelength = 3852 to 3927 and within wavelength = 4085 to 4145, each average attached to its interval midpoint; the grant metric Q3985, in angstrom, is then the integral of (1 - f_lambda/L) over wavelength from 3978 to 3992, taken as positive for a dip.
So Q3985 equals 1.8 angstrom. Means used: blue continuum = 0.474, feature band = 0.47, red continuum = 0.632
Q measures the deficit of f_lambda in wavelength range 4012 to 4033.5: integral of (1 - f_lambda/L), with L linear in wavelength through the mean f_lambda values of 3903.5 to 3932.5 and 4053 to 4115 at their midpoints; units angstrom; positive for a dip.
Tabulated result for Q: 0.8 angstrom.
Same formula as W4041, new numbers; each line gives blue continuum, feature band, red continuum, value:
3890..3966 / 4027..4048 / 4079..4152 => 1.7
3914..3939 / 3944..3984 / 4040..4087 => 1.1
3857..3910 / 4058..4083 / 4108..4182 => 2.4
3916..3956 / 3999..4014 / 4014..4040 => 0.8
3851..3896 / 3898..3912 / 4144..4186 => 1.6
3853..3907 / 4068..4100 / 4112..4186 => 1.9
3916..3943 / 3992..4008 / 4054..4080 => 0.5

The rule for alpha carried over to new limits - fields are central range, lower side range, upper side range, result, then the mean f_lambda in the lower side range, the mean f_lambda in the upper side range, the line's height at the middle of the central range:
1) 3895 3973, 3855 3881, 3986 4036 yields 4.3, 0.491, 0.494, 0.492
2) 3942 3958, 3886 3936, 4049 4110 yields 0.2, 0.467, 0.554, 0.488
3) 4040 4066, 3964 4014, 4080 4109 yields 1.4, 0.471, 0.587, 0.542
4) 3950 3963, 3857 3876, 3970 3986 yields -0.3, 0.493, 0.456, 0.463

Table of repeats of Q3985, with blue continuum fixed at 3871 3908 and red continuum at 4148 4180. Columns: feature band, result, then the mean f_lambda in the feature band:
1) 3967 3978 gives 1.2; 0.45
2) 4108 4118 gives -1.9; 0.66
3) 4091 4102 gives -1.0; 0.599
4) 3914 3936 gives 0.7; 0.47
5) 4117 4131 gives -2.4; 0.654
